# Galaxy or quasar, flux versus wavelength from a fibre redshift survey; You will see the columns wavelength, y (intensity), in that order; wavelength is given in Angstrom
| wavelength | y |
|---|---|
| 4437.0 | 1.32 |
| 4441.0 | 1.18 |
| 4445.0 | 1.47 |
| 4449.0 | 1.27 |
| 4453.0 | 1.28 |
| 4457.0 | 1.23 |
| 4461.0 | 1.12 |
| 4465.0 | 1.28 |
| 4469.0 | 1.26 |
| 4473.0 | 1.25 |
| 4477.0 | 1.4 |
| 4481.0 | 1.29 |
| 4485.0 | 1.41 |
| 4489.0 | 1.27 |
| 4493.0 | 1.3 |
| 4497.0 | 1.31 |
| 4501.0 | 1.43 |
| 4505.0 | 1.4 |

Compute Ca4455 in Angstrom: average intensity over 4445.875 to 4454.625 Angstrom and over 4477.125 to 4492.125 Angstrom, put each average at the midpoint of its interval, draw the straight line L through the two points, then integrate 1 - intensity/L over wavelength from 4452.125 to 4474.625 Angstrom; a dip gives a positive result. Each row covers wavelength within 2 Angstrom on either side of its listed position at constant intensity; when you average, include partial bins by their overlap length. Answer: 1.3 Angstrom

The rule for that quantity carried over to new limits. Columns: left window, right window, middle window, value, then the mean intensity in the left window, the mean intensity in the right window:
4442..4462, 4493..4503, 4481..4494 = 0.14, 1.28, 1.36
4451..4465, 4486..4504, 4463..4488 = -0.74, 1.22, 1.34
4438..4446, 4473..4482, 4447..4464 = 1.12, 1.31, 1.33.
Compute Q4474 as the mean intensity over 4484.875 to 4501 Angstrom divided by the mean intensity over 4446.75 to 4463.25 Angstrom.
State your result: 1.08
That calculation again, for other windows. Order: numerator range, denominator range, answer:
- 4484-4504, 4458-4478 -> 1.07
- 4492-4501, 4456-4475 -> 1.09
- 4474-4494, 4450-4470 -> 1.08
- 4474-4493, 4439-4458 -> 1.03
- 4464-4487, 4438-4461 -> 1.03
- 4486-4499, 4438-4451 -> 1.00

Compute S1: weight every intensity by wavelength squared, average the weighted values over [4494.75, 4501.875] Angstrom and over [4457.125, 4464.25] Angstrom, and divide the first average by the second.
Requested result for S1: 1.17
